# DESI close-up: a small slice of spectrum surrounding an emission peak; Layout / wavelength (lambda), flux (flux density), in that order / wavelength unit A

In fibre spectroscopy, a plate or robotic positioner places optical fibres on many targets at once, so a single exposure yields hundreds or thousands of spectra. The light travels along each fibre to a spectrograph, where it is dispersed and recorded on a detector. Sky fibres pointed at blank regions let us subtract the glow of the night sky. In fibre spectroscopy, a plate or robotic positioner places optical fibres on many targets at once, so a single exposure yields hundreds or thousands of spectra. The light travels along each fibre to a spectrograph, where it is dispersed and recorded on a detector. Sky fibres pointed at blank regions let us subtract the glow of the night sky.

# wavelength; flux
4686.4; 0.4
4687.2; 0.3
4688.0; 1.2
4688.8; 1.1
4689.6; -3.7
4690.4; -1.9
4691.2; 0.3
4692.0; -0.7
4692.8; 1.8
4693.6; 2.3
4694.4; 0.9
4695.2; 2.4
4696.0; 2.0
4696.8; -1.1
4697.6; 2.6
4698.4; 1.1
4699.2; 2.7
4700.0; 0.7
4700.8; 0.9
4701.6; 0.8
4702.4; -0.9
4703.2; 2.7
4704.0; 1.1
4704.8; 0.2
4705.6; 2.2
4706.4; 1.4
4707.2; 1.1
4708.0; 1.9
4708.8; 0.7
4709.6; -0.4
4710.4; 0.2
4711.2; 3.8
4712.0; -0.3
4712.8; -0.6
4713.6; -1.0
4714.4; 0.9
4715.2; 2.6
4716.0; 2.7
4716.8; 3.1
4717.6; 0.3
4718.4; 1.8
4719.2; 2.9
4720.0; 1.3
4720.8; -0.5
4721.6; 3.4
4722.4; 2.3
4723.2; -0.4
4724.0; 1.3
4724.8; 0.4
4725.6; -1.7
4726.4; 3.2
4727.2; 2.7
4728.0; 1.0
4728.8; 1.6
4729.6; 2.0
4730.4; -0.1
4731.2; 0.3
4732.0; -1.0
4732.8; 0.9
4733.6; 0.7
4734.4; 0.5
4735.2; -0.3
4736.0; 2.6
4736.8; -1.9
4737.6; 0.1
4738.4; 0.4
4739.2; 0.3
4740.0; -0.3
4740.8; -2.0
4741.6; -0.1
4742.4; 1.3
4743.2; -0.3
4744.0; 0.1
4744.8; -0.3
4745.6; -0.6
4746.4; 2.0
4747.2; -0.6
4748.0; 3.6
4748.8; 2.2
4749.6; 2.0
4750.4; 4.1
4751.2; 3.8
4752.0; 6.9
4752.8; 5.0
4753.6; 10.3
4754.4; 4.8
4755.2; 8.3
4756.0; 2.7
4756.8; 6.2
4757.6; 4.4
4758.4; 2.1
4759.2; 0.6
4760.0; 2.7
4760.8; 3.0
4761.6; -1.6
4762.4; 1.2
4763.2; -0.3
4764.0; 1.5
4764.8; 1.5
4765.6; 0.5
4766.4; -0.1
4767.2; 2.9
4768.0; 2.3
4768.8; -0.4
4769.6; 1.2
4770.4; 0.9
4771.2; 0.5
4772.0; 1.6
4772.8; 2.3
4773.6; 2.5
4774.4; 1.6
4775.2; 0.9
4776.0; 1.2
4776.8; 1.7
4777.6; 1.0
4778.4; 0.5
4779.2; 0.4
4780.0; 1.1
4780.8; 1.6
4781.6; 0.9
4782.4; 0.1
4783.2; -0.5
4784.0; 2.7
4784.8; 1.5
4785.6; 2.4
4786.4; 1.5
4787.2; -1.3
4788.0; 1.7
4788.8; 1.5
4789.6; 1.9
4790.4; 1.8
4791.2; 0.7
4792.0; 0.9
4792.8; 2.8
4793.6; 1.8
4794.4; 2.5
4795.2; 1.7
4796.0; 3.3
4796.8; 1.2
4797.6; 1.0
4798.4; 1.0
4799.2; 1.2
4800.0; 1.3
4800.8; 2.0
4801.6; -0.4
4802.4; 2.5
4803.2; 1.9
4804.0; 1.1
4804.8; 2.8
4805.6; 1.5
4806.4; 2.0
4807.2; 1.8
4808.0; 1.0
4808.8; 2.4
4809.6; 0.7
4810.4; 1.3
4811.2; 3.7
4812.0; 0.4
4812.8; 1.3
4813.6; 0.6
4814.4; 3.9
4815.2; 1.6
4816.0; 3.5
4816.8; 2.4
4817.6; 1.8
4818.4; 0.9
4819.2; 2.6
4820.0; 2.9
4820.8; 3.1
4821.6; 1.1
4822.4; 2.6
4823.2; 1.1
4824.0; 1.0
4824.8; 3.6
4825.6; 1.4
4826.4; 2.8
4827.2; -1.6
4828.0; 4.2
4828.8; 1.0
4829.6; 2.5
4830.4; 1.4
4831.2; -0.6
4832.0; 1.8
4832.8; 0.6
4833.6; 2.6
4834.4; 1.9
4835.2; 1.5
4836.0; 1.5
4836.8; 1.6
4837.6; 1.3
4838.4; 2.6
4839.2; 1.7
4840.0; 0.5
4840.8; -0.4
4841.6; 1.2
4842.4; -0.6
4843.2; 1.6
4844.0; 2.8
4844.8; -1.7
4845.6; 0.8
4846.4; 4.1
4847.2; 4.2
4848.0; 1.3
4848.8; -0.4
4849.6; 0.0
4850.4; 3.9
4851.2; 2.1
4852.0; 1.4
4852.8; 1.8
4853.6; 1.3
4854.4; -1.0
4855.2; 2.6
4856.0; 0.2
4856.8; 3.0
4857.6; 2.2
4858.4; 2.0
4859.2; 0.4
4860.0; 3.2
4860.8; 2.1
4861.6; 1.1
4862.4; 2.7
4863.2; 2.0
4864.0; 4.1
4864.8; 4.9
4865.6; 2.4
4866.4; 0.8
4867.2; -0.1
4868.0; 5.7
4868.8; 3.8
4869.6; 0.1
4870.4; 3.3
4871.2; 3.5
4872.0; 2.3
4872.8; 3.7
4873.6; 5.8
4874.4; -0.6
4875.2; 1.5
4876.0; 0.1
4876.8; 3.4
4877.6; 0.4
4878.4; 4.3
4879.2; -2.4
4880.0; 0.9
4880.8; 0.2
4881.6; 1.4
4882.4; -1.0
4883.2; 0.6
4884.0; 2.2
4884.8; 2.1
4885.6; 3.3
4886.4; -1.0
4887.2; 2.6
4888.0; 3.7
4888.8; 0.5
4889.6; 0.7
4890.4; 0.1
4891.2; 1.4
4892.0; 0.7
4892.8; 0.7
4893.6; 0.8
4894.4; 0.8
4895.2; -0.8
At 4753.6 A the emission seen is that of [O II] 3727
